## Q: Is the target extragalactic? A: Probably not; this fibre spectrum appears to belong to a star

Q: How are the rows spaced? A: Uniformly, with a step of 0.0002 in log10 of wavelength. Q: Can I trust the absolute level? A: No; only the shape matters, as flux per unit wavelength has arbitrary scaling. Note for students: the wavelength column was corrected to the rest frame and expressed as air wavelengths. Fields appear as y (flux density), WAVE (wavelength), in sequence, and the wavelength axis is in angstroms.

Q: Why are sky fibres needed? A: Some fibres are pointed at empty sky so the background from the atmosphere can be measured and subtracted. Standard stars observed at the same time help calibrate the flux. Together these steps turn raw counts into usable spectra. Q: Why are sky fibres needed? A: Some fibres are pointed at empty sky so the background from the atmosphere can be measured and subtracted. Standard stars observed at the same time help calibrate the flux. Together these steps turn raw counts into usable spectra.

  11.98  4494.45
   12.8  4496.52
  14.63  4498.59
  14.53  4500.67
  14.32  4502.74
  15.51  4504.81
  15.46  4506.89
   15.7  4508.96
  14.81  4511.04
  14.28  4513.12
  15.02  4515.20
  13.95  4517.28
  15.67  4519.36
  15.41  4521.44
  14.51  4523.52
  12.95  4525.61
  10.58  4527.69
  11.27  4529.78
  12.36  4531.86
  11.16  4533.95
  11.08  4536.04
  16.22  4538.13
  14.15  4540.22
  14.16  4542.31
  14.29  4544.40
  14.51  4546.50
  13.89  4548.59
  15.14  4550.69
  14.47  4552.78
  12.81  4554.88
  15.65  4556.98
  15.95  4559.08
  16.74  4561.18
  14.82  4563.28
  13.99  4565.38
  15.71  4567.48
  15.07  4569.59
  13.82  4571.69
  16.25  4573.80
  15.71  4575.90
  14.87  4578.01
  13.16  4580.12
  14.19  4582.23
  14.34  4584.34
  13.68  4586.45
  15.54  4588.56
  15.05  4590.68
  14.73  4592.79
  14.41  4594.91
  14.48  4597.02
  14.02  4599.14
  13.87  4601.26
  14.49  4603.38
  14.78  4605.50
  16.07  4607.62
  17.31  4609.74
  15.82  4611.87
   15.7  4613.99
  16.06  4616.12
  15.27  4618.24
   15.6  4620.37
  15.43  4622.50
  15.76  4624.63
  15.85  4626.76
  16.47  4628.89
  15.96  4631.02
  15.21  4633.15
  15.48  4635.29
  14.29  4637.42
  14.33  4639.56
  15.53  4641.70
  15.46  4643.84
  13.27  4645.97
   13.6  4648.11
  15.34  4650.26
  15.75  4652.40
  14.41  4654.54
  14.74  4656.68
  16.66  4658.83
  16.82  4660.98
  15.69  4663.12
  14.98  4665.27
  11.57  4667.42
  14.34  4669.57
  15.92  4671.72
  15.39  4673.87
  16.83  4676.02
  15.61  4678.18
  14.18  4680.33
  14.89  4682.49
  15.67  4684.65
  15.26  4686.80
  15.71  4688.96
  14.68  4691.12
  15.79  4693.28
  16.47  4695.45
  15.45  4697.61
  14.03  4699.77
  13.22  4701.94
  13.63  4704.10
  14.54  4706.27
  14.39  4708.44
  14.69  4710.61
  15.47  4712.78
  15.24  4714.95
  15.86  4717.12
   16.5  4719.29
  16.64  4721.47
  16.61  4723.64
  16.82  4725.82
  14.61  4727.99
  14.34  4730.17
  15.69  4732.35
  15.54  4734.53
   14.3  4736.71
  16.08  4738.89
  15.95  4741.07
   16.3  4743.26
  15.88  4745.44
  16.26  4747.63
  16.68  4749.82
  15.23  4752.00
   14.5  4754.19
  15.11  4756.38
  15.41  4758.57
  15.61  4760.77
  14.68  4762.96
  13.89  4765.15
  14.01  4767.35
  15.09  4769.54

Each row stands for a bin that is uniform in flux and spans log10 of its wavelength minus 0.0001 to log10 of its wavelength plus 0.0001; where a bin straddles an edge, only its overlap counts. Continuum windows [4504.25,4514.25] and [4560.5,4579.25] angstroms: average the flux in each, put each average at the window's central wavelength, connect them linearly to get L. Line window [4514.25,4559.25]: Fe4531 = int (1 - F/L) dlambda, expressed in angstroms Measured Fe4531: 3.91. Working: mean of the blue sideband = 15.1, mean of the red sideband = 15.2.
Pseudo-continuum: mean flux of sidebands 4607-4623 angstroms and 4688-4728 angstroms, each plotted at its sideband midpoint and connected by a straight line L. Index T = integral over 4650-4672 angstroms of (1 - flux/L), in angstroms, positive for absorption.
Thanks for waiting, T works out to 0.8 angstroms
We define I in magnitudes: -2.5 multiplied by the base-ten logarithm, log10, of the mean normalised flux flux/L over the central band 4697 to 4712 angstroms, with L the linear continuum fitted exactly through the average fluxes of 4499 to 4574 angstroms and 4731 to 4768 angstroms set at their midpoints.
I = 0.07 mag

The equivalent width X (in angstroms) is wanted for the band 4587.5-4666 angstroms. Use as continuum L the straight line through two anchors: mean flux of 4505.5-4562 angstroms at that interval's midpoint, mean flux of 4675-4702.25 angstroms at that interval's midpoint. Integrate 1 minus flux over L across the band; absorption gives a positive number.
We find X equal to -2.3 angstroms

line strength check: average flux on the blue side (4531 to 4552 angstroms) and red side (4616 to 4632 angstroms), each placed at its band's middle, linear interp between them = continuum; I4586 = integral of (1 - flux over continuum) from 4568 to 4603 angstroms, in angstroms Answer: 0.5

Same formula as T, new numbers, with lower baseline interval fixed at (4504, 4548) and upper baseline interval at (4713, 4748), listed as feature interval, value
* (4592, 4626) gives -1.30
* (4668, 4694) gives 0.09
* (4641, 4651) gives 0.29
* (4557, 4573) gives -1.02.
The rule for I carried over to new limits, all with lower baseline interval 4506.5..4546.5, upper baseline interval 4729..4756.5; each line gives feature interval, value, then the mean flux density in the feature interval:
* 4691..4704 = 0.023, 14.9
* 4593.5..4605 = 0.009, 14.3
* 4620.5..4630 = -0.088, 15.9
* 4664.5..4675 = 0.038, 14.4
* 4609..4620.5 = -0.101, 15.9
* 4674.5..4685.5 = -0.027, 15.4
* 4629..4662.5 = -0.029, 15.2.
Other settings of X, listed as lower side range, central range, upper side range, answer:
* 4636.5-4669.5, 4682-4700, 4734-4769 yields -0.47 angstroms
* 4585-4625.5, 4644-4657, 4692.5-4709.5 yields 0.30 angstroms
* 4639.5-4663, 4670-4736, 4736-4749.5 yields 1.07 angstroms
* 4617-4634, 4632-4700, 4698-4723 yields 1.05 angstroms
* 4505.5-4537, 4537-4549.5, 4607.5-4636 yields -0.35 angstroms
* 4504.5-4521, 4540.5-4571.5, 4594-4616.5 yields 0.70 angstroms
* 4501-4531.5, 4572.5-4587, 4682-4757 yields -0.04 angstroms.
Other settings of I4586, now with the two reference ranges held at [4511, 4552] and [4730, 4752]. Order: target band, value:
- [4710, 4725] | -0.4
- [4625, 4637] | -0.8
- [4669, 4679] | -0.4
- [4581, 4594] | -0.3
